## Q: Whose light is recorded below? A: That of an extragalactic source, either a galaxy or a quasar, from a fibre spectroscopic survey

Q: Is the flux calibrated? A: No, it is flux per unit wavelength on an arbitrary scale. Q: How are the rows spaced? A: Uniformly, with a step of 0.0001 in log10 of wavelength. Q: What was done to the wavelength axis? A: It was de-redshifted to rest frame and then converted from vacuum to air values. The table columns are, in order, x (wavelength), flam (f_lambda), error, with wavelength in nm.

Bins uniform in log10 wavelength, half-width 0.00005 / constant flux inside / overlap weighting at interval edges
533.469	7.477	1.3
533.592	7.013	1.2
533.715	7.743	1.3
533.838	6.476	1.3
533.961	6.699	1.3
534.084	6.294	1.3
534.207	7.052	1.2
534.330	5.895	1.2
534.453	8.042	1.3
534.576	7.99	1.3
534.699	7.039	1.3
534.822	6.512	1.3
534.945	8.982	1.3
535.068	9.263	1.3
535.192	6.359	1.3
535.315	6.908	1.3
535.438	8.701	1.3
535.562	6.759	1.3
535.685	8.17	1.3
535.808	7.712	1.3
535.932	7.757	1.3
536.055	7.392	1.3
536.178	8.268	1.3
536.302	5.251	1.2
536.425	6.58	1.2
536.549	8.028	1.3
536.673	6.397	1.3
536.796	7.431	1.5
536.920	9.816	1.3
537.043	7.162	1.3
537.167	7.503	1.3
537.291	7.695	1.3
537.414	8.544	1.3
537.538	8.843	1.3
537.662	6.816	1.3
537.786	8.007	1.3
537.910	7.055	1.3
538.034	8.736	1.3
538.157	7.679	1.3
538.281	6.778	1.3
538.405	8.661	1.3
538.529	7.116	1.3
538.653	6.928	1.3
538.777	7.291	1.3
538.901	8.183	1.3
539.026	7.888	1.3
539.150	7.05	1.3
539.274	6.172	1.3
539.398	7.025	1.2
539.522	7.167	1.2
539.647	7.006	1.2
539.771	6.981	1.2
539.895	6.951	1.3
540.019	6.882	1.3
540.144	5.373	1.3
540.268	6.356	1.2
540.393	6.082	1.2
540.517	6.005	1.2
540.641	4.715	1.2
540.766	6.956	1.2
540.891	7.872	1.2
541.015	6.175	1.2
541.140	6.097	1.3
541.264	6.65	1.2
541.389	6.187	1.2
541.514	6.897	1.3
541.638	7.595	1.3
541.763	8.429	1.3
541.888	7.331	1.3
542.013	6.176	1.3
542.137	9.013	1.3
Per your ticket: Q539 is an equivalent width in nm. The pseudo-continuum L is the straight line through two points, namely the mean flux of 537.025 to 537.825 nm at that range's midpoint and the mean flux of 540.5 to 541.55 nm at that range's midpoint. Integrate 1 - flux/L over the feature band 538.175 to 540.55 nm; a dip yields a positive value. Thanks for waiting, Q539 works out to 0.03 nm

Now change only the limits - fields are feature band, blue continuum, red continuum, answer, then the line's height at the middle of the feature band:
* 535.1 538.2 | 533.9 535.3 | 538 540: -0.128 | 7.3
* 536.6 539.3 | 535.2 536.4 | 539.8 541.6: -0.274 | 6.94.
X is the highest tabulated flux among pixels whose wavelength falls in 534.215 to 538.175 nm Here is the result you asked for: 9.816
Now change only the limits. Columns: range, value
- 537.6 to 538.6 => 8.736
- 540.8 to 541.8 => 8.429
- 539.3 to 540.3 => 7.167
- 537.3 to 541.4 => 8.843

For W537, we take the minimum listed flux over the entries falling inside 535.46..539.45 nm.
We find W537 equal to 5.251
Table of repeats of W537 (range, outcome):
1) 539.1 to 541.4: 4.715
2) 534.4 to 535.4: 6.359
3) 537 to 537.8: 6.816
